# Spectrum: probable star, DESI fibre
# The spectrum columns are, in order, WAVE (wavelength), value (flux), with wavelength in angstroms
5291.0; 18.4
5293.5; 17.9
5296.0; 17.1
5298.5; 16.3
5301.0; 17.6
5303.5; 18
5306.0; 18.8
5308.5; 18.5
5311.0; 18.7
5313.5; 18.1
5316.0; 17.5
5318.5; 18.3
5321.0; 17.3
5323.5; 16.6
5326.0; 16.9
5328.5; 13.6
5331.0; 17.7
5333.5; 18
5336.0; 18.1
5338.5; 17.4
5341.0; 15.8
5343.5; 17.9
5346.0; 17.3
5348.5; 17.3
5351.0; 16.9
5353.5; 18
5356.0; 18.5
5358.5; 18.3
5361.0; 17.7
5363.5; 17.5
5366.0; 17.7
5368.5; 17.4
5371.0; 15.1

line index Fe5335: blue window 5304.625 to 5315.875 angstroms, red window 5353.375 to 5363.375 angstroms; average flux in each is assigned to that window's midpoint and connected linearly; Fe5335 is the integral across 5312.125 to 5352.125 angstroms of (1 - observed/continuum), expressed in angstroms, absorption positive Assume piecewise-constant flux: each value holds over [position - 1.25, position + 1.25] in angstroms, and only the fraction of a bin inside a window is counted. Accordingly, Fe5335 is 2.4 angstroms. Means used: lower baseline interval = 18.4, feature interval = 17.2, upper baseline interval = 18.1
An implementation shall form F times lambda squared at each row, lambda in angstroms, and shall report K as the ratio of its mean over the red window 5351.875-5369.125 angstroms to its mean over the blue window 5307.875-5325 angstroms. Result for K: 1.02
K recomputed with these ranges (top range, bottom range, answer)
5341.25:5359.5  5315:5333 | 1.05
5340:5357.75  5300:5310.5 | 0.97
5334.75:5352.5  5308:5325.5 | 0.98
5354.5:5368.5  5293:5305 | 1.05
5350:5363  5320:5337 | 1.07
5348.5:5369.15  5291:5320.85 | 1.01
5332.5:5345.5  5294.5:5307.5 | 1.00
